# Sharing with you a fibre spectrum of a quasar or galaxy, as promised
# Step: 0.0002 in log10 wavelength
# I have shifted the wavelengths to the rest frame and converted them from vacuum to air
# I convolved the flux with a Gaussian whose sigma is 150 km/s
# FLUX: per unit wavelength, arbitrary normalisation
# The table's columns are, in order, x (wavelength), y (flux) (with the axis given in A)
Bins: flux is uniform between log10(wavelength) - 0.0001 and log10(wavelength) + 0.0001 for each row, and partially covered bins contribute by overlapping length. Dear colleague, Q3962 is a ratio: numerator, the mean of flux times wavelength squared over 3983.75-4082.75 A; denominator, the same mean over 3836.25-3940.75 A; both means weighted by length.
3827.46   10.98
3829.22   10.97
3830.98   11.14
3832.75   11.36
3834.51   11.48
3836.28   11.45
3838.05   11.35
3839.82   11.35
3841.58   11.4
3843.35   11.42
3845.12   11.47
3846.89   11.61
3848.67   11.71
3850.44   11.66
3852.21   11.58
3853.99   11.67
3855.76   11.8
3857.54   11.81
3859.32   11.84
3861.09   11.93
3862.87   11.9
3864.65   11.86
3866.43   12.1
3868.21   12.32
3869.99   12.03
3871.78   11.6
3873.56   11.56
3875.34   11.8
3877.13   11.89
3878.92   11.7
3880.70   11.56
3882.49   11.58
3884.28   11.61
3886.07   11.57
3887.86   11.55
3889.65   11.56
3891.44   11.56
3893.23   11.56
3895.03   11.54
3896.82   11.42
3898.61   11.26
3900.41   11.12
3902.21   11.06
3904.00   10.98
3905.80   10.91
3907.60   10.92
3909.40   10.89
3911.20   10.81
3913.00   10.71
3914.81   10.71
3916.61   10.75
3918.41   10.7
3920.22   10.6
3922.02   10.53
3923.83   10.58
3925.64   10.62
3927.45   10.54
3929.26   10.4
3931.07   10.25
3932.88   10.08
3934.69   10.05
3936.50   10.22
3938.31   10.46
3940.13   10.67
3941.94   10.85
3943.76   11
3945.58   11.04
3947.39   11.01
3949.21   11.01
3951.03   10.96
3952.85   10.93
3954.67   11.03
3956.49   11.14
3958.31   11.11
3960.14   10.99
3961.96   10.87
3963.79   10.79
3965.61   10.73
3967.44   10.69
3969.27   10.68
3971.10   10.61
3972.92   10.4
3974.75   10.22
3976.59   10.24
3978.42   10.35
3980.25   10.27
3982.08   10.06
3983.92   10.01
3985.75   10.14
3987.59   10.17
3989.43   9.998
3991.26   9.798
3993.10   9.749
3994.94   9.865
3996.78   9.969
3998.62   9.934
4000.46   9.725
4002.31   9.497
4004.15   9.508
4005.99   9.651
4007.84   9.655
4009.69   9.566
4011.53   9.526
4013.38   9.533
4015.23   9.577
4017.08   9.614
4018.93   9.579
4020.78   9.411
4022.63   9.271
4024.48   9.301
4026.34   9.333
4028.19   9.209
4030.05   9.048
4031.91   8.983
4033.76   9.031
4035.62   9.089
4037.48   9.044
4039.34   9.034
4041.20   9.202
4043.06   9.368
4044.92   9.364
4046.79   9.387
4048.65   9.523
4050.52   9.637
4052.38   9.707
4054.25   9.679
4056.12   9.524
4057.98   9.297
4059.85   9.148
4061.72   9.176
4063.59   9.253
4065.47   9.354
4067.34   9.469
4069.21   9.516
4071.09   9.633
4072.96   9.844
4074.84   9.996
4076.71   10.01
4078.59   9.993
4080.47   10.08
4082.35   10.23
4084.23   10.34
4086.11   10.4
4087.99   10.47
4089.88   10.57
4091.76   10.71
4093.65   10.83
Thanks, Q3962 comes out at 0.9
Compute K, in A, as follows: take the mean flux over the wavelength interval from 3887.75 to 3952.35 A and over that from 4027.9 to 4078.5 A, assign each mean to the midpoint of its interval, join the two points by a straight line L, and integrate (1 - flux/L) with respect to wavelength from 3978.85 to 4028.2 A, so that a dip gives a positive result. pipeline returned 1.1 A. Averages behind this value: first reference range 10.8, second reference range 9.4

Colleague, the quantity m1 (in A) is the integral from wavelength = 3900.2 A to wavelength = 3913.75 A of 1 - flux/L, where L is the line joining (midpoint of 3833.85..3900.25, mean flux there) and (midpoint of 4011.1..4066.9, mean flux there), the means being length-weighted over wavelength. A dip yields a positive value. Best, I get 0.2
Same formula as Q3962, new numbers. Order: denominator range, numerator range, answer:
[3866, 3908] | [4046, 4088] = 0.92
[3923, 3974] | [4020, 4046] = 0.90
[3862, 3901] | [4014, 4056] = 0.87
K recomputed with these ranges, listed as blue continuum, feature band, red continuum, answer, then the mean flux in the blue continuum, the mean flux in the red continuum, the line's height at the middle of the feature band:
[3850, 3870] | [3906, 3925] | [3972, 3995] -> 0.6 A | 11.9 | 10.1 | 11.1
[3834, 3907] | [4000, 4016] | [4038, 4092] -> 1.1 A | 11.6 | 9.71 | 10.3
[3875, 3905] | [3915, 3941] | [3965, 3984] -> 1.2 A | 11.5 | 10.4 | 11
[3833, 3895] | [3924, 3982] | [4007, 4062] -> -1.0 A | 11.7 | 9.36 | 10.5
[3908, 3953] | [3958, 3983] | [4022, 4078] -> -0.8 A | 10.7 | 9.39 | 10.2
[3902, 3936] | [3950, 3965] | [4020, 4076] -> -1.1 A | 10.6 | 9.36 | 10.2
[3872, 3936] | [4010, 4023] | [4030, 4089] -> 0.6 A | 11.1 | 9.57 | 9.98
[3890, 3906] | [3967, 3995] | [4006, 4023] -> -0.4 A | 11.3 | 9.54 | 10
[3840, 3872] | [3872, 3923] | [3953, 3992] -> 0.4 A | 11.8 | 10.5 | 11.3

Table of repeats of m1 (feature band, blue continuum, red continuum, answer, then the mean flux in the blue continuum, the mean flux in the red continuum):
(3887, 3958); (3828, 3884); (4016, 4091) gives 0.42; 11.6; 9.56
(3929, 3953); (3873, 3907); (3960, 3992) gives 0.40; 11.5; 10.4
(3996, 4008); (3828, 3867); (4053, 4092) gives 0.77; 11.6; 9.83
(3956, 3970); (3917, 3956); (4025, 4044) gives -0.86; 10.7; 9.14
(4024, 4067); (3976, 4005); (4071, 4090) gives 3.33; 9.95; 10.1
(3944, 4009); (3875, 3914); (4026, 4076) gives -0.36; 11.3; 9.37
